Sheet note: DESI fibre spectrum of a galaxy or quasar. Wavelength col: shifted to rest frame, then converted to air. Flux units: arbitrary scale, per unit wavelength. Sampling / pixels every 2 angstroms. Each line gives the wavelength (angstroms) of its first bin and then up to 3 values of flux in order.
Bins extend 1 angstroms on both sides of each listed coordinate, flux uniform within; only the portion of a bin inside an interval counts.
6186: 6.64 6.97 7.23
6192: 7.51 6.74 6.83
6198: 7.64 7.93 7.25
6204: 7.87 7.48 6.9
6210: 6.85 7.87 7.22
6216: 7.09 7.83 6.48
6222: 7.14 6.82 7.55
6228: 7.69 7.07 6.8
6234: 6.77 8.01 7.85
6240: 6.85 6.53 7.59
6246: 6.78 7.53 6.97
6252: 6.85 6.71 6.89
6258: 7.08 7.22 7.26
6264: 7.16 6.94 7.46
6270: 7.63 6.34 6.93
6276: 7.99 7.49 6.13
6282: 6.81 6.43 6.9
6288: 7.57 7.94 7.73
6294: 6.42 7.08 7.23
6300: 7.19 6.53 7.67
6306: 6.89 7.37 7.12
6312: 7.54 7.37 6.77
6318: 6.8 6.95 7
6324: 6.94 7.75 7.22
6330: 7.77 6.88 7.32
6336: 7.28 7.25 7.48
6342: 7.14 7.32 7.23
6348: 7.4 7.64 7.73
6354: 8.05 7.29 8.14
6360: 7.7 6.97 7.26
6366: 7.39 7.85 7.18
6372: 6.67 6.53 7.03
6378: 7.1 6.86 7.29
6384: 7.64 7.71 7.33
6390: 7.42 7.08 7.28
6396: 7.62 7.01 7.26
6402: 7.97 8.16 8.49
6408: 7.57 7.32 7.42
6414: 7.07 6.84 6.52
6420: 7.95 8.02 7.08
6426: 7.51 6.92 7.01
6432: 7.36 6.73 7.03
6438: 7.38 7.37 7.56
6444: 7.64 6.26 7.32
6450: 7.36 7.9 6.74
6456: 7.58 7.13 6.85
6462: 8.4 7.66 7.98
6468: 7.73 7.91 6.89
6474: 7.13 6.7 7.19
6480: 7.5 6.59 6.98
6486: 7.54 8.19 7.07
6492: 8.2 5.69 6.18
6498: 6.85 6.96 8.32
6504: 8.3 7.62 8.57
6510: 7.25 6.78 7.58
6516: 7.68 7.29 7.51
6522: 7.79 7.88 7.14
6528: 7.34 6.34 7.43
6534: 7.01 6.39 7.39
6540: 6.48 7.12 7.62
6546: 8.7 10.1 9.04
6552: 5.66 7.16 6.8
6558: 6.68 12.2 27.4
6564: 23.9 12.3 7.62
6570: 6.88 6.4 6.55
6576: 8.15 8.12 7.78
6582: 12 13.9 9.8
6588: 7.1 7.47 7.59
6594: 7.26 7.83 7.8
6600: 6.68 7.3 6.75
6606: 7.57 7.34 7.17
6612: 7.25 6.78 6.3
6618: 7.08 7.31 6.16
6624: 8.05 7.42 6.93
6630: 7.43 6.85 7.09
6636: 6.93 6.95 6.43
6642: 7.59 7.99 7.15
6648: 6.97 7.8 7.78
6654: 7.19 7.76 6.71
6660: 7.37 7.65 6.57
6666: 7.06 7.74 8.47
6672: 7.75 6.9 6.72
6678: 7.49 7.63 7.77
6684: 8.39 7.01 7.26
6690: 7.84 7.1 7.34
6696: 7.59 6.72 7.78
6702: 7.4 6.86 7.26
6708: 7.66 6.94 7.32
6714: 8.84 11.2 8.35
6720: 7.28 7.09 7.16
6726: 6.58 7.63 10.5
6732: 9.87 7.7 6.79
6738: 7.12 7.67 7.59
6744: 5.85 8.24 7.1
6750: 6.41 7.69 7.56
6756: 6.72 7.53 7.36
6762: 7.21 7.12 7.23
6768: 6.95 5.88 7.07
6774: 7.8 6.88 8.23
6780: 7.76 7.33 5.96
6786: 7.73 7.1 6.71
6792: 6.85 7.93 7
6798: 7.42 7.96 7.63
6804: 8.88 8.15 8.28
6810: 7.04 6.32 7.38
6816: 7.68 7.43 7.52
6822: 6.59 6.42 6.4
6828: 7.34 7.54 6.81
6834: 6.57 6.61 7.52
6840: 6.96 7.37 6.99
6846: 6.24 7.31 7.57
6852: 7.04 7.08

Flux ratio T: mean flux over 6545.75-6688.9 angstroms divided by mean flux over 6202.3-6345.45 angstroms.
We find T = 1.14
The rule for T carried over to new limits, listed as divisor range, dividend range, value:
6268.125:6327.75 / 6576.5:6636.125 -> 1.08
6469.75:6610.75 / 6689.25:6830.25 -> 0.91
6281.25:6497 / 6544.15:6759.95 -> 1.10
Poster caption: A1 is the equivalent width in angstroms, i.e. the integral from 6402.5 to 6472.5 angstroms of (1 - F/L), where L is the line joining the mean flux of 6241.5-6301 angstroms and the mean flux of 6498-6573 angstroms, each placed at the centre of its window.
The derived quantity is 5.8 angstroms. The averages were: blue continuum 7.1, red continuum 8.64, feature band 7.4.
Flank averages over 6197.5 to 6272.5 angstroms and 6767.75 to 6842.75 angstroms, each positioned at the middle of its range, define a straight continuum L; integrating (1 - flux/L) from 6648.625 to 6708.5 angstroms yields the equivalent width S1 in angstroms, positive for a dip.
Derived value -1.5 angstroms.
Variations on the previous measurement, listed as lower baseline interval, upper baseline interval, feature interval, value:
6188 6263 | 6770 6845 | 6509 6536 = -0.17 angstroms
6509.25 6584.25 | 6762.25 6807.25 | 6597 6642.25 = 6.98 angstroms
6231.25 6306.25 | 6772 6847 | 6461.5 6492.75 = -1.28 angstroms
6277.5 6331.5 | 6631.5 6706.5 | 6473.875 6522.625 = -0.65 angstroms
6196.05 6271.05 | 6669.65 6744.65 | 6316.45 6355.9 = 0.01 angstroms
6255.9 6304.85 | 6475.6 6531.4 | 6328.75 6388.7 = -1.26 angstroms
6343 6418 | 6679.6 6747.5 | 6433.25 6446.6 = 0.48 angstroms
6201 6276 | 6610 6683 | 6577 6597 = -4.55 angstroms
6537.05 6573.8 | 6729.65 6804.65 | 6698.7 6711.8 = 1.33 angstroms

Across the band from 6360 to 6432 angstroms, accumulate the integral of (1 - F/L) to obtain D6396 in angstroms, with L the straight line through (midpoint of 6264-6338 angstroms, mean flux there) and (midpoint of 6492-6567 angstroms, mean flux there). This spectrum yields 3.93 angstroms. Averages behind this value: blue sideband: 7.15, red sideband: 8.6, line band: 7.33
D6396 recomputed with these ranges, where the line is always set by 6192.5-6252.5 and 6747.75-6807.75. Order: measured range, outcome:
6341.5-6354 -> -0.4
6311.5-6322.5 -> 0.3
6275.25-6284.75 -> 0.4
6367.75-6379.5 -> 0.4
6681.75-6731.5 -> -2.9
